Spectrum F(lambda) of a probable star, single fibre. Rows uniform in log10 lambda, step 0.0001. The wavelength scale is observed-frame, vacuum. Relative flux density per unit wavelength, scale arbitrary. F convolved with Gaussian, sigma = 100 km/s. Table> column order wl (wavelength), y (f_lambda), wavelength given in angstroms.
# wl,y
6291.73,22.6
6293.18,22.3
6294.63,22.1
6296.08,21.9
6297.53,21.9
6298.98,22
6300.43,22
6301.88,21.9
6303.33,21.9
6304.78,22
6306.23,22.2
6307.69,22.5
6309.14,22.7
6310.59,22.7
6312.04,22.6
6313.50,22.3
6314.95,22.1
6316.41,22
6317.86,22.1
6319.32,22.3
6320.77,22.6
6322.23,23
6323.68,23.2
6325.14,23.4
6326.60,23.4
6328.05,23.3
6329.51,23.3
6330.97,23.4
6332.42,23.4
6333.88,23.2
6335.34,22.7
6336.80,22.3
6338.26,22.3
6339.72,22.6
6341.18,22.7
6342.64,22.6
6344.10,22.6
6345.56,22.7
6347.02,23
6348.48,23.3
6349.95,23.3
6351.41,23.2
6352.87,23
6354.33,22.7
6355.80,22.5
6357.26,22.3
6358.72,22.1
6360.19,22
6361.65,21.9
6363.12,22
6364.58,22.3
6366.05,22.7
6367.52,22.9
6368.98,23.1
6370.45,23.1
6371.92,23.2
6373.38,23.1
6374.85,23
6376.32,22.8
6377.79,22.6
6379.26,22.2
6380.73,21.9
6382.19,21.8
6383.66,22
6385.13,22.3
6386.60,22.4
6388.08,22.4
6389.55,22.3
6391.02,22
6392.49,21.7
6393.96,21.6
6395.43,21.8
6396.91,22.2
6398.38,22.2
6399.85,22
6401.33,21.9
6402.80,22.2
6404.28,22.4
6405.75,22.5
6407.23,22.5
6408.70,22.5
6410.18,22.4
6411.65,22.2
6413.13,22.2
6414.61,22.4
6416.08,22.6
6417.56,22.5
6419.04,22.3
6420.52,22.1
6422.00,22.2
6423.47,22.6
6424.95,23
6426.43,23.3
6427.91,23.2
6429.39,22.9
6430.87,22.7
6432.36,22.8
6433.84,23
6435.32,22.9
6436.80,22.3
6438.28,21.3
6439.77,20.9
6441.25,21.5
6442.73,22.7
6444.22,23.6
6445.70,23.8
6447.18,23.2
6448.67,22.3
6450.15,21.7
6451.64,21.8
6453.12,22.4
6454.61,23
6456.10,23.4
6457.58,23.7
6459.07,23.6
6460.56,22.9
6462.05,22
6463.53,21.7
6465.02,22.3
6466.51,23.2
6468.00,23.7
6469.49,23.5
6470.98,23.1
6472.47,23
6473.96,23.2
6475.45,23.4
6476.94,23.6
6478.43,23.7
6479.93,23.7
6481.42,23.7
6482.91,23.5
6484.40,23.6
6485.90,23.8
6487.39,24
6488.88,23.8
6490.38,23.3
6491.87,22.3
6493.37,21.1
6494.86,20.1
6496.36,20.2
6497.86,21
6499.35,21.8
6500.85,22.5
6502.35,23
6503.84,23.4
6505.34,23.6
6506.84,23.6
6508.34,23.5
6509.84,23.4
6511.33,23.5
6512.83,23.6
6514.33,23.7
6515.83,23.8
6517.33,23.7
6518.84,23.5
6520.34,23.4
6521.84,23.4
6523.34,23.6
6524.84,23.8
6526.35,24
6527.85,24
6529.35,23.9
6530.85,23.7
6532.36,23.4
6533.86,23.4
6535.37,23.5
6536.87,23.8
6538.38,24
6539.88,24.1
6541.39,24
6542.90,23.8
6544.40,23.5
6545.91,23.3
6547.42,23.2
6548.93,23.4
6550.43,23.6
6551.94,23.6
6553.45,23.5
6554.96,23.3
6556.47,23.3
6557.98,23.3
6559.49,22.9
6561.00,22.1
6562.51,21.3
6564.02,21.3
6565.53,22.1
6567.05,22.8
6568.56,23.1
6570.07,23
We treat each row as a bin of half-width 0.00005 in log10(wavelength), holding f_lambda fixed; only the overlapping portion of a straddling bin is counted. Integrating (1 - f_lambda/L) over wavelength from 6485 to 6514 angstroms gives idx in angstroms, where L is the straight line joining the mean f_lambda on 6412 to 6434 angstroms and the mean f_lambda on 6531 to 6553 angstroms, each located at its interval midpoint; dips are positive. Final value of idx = 0.7 angstroms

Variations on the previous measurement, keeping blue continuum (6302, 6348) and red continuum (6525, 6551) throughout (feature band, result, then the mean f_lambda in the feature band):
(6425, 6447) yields 0.5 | 22.7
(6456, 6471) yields 0.2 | 23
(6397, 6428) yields 0.9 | 22.4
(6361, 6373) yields 0.1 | 22.7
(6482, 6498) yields 0.7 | 22.5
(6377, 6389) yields 0.4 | 22.2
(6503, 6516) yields 0.0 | 23.6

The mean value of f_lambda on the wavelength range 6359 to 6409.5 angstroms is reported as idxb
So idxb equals 22.3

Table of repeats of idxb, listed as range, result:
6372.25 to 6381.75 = 22.6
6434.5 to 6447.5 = 22.5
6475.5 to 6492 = 23.6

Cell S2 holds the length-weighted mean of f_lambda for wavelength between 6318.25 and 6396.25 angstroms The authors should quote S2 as 22.6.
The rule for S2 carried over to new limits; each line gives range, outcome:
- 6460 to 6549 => 23.2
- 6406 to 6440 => 22.5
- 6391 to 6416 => 22.2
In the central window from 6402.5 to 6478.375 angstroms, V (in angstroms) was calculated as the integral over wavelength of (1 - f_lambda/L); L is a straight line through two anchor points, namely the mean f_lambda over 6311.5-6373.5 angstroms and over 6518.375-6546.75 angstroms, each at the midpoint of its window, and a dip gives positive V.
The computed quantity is 1.8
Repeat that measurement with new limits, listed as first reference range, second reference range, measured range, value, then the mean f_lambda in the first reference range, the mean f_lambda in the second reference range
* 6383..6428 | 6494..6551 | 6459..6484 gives -0.3 angstroms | 22.3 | 23.3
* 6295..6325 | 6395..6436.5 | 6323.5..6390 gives -0.9 angstroms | 22.3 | 22.5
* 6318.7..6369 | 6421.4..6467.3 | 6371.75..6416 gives 0.8 angstroms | 22.8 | 22.6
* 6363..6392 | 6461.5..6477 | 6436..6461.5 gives 0.3 angstroms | 22.5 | 23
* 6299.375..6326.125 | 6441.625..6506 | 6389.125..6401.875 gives 0.4 angstroms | 22.4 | 22.8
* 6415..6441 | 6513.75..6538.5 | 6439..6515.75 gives 0.7 angstroms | 22.5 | 23.7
